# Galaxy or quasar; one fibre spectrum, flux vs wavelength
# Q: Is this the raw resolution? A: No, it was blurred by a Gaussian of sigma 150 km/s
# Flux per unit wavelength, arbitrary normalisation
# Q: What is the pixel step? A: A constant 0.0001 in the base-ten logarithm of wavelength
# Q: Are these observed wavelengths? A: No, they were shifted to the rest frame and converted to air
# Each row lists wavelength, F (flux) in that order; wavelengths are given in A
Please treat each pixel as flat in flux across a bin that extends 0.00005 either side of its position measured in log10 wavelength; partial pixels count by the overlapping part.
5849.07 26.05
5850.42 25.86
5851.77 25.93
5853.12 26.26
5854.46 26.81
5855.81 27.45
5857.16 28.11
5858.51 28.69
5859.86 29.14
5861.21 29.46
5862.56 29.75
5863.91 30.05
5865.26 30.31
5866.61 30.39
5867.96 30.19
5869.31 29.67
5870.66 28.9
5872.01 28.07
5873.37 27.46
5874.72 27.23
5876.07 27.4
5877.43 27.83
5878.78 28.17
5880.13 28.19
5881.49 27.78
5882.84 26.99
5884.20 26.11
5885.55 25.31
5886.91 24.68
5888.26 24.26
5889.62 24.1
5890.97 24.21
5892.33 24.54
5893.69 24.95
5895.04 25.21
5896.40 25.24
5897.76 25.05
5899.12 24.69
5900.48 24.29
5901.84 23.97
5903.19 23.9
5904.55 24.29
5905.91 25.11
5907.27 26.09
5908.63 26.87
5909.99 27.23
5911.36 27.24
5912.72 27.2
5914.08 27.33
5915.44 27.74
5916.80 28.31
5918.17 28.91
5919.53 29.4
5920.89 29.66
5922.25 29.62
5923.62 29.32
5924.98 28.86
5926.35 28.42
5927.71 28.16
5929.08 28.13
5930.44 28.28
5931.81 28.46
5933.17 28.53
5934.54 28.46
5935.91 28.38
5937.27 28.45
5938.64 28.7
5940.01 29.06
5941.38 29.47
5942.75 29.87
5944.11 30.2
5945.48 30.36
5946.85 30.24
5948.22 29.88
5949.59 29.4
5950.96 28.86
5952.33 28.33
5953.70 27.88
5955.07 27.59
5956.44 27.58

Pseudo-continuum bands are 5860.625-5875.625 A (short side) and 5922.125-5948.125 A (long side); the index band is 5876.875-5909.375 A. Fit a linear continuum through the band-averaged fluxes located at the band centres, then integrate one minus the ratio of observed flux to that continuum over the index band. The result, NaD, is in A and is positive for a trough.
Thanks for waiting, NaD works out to 4.07 A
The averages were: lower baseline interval 29.2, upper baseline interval 29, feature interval 25.5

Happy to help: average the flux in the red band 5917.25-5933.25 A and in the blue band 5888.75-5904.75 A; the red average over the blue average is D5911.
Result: 1.17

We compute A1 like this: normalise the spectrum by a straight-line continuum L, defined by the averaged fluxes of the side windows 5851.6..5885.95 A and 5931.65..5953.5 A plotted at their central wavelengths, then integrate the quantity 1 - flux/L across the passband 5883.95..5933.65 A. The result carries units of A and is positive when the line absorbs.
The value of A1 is 3.7 A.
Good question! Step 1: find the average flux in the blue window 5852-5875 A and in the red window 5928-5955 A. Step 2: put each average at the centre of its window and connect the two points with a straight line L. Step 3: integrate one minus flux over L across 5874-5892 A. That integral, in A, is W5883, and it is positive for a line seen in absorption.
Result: 1.5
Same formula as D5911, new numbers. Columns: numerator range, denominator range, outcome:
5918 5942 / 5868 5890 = 1.06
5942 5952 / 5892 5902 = 1.20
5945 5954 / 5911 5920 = 1.05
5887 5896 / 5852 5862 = 0.88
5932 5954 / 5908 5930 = 1.03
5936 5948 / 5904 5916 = 1.11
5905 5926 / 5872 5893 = 1.06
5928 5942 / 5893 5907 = 1.16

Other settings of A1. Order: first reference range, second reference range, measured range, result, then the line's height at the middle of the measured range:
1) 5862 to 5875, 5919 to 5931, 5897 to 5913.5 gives 2.0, 29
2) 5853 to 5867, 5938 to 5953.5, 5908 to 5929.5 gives 0.7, 29.3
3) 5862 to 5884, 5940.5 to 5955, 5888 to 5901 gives 1.9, 28.8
